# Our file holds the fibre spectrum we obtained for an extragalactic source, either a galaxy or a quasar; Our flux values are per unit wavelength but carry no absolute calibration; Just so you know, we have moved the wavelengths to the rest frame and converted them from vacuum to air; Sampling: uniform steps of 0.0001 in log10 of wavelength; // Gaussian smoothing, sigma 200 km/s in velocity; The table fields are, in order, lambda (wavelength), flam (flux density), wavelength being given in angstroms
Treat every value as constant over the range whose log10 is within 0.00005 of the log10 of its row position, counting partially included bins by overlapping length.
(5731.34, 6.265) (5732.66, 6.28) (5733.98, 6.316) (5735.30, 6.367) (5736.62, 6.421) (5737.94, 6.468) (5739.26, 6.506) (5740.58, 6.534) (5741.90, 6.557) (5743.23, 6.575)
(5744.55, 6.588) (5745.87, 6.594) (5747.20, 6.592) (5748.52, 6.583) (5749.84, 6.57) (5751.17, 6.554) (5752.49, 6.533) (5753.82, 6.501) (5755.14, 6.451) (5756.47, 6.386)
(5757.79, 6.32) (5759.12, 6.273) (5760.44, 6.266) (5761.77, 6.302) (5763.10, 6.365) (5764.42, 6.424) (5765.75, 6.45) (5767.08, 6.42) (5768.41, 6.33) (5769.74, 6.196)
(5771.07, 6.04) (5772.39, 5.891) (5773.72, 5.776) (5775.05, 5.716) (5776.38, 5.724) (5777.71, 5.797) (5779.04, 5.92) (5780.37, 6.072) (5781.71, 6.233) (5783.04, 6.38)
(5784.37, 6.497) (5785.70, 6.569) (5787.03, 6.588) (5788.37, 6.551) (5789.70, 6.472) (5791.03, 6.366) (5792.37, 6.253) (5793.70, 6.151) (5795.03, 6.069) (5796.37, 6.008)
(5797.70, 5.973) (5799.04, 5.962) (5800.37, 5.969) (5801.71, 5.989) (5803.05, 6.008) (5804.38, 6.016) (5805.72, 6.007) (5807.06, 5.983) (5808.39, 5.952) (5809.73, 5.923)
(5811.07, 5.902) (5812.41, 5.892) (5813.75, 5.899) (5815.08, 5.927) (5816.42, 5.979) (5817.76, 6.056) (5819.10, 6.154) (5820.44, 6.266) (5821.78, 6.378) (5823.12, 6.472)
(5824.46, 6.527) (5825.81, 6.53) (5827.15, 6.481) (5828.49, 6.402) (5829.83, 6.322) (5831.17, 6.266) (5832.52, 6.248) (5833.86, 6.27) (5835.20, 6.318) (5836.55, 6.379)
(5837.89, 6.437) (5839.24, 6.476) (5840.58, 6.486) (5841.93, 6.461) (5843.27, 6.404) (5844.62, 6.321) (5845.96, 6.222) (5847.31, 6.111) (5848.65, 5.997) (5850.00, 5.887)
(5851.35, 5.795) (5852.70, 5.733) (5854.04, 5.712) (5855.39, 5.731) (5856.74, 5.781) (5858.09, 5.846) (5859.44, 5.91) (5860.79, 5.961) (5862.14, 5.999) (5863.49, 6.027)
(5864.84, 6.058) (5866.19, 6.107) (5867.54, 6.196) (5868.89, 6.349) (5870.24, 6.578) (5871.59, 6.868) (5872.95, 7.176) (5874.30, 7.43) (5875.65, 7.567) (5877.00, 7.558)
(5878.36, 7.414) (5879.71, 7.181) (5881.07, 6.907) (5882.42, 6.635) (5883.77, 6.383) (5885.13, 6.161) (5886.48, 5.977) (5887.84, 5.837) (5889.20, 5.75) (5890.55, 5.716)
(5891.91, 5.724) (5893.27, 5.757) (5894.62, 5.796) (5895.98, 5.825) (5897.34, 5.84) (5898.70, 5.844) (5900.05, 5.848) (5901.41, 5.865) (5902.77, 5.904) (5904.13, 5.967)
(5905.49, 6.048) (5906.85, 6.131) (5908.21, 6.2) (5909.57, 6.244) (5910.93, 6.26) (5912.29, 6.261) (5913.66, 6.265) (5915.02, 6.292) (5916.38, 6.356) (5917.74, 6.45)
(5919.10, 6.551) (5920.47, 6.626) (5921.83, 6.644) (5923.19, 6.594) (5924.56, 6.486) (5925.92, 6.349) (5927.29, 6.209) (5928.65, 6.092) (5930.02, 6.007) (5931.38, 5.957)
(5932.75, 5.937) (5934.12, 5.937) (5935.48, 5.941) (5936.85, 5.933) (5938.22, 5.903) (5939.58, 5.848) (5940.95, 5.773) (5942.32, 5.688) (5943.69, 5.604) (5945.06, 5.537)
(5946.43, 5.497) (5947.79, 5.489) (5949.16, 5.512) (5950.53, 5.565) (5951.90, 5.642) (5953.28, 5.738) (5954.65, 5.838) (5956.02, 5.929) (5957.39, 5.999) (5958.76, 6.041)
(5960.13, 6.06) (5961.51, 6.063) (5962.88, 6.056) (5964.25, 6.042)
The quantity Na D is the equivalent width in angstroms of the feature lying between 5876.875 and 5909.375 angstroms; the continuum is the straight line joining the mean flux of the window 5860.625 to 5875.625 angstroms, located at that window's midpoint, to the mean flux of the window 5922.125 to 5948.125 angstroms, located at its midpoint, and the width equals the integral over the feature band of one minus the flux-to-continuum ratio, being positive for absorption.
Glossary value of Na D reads 0.7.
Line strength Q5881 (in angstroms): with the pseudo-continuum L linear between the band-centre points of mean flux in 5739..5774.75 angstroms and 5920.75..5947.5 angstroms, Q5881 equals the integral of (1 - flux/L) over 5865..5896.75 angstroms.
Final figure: -1.81 angstroms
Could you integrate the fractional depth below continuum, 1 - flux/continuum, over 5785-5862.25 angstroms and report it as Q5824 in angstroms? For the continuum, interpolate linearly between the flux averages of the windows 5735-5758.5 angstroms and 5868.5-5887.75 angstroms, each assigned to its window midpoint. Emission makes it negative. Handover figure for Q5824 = 6.37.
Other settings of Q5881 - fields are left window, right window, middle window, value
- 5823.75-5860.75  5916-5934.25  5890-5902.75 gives 0.93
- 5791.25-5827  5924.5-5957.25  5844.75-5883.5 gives -2.57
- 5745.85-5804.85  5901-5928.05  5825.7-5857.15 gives 0.35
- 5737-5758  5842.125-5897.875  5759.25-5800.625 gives 1.69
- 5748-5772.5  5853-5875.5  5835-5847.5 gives -0.18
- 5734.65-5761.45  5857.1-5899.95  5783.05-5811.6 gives 1.17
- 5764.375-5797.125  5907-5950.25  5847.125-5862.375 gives 0.68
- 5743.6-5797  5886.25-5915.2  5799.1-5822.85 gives 0.64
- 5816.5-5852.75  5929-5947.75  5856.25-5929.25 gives -3.42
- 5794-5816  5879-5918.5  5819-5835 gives -0.96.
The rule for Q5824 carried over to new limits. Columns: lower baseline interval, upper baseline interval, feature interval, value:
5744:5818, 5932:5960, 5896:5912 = -0.4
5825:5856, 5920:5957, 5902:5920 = -0.6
